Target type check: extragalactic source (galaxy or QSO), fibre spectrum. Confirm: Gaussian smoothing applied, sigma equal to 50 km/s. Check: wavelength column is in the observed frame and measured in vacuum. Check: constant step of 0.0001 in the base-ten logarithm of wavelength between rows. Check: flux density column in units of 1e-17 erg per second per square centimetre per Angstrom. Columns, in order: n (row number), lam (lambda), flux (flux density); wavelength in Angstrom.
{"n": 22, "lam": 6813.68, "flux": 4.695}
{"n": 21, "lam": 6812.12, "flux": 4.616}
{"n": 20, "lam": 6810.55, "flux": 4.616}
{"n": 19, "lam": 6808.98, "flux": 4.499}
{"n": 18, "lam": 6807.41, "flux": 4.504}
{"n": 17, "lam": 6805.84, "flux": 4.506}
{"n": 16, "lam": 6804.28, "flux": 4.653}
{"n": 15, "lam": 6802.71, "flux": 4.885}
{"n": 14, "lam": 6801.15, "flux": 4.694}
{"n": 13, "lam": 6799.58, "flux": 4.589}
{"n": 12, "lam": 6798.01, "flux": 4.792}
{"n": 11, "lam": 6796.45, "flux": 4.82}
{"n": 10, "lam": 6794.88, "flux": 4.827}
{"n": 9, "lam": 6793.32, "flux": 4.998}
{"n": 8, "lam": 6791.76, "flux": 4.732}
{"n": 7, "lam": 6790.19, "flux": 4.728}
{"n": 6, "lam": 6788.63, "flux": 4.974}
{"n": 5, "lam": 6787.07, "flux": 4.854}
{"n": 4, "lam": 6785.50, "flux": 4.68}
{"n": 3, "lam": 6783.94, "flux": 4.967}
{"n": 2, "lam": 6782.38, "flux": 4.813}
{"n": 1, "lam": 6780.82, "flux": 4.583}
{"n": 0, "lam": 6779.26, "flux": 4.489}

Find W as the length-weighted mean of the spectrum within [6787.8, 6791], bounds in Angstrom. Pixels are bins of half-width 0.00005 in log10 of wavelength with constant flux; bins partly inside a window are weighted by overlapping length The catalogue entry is 4.85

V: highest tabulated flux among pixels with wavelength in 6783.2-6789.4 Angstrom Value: 4.974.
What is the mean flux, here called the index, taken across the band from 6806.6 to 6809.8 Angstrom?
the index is 4.49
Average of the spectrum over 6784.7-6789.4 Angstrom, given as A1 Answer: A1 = 4.83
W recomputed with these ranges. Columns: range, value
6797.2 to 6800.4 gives 4.69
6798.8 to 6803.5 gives 4.72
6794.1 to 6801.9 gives 4.74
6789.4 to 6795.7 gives 4.82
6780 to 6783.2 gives 4.71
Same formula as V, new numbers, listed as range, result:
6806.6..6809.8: 4.504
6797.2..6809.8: 4.885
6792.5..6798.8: 4.998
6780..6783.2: 4.813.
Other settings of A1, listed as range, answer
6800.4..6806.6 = 4.69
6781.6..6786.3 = 4.82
